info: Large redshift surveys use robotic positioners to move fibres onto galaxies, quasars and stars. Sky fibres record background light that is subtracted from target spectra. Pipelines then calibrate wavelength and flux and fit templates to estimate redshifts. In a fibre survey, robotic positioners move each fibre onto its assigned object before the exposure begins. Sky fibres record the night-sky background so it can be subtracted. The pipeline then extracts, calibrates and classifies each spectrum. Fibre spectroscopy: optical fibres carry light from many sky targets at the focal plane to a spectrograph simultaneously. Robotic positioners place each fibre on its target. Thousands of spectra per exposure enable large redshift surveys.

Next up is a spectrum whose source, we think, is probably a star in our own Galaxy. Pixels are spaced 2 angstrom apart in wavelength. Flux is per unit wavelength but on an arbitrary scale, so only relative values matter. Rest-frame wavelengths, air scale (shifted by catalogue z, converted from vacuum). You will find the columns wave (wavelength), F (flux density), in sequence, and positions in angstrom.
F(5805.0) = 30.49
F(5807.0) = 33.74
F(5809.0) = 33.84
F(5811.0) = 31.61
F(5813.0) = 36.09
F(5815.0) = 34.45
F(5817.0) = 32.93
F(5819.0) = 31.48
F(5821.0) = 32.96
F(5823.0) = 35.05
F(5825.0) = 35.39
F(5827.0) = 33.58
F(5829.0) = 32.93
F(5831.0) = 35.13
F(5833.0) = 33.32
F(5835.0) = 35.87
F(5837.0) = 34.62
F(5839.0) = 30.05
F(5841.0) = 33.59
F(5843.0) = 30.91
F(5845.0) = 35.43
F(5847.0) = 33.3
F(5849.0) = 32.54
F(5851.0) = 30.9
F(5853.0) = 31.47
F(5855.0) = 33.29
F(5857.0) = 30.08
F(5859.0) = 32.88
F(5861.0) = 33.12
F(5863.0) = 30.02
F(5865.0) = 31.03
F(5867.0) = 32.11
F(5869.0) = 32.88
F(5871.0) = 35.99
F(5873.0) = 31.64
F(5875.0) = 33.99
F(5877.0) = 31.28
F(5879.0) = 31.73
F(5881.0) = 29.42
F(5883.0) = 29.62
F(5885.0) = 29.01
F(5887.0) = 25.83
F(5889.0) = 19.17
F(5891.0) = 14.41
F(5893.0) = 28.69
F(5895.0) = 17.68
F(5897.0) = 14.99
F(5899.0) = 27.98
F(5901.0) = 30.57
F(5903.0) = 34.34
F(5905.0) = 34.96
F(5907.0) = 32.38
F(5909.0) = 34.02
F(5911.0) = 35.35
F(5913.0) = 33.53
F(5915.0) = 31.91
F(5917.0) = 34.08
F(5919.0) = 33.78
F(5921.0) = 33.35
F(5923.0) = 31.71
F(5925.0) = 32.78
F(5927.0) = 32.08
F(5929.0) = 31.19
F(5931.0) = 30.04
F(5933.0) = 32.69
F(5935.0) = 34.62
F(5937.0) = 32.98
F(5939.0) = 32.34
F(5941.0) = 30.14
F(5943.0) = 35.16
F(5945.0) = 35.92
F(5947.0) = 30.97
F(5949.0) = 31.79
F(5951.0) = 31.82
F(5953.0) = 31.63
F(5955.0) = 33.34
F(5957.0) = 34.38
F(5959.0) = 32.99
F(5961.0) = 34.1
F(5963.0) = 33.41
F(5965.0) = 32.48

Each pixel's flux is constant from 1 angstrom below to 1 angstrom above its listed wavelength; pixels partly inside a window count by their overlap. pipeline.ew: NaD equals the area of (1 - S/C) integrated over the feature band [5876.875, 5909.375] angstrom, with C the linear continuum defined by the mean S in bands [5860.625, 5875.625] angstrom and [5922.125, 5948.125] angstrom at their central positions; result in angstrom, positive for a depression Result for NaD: 5.3 angstrom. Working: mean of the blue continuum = 32.5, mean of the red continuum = 32.5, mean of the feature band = 27.2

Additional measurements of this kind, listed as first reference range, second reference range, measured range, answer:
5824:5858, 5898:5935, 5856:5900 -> 6.1 angstrom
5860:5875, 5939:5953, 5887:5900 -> 4.6 angstrom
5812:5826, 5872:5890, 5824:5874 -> -2.0 angstrom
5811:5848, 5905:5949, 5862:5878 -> 0.5 angstrom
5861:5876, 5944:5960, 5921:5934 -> 0.4 angstrom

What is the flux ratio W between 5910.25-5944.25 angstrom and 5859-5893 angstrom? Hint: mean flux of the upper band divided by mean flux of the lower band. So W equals 1.11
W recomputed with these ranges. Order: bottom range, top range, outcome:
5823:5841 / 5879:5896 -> 0.73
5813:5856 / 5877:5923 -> 0.87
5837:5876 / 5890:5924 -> 0.91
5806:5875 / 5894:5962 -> 0.96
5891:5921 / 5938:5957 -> 1.09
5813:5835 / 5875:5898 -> 0.74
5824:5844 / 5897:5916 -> 0.95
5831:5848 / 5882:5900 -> 0.69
